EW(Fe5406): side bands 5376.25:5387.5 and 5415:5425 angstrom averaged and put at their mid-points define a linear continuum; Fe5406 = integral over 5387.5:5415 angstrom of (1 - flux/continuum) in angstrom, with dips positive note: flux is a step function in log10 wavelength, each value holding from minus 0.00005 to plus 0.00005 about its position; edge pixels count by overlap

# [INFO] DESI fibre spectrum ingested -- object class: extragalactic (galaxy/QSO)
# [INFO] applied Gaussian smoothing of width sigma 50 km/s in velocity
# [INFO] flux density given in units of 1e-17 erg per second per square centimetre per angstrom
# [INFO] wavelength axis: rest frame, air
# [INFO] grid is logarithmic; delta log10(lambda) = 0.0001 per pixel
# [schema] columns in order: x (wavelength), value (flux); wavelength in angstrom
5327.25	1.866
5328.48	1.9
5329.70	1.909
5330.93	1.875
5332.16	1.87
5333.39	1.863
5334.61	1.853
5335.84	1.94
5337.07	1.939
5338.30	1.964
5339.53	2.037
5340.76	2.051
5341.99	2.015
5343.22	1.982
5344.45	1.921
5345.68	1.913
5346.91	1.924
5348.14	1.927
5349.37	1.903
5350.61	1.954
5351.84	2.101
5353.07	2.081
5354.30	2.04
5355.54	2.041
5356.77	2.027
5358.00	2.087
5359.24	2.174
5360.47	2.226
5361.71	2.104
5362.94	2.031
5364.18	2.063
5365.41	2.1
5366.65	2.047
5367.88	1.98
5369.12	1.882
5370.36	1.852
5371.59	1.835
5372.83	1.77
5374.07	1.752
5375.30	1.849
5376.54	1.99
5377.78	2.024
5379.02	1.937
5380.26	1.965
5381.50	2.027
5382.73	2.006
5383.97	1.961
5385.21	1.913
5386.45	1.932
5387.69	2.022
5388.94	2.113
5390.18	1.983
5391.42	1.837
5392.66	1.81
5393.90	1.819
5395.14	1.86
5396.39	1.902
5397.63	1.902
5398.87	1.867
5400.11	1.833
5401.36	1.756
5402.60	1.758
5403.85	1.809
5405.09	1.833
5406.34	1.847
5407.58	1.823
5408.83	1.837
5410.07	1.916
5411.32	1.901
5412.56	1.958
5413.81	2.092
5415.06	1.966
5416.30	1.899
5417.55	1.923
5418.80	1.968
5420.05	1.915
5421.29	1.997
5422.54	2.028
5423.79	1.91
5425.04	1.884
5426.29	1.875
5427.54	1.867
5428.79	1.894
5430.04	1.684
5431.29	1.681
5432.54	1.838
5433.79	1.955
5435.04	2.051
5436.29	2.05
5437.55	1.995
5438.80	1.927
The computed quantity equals 1.06 angstrom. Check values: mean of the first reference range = 1.97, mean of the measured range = 1.88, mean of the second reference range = 1.95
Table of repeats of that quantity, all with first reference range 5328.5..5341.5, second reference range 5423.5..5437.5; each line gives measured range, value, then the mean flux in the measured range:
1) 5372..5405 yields 0.1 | 1.9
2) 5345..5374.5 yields -1.2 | 1.99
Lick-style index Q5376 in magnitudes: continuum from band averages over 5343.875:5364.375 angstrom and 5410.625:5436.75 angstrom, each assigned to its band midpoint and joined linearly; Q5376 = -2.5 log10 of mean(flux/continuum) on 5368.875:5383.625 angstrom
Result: 0.05 mag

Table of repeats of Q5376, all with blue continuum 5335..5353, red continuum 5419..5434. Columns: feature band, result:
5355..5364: -0.08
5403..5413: 0.02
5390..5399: 0.03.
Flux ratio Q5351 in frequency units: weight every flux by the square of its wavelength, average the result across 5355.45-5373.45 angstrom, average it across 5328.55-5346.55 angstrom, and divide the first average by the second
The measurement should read 1.05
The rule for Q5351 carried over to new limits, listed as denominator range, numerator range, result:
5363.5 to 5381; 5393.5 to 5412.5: 0.97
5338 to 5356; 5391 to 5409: 0.94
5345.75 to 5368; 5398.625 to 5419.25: 0.94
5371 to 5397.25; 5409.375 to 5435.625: 1.01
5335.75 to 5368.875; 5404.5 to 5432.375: 0.96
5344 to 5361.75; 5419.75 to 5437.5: 0.97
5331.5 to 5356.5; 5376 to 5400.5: 1.00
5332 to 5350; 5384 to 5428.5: 1.00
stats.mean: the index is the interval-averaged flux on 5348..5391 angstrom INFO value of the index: 1.99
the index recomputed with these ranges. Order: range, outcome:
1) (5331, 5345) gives 1.95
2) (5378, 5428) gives 1.91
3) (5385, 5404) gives 1.88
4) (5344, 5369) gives 2.03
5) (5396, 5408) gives 1.83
